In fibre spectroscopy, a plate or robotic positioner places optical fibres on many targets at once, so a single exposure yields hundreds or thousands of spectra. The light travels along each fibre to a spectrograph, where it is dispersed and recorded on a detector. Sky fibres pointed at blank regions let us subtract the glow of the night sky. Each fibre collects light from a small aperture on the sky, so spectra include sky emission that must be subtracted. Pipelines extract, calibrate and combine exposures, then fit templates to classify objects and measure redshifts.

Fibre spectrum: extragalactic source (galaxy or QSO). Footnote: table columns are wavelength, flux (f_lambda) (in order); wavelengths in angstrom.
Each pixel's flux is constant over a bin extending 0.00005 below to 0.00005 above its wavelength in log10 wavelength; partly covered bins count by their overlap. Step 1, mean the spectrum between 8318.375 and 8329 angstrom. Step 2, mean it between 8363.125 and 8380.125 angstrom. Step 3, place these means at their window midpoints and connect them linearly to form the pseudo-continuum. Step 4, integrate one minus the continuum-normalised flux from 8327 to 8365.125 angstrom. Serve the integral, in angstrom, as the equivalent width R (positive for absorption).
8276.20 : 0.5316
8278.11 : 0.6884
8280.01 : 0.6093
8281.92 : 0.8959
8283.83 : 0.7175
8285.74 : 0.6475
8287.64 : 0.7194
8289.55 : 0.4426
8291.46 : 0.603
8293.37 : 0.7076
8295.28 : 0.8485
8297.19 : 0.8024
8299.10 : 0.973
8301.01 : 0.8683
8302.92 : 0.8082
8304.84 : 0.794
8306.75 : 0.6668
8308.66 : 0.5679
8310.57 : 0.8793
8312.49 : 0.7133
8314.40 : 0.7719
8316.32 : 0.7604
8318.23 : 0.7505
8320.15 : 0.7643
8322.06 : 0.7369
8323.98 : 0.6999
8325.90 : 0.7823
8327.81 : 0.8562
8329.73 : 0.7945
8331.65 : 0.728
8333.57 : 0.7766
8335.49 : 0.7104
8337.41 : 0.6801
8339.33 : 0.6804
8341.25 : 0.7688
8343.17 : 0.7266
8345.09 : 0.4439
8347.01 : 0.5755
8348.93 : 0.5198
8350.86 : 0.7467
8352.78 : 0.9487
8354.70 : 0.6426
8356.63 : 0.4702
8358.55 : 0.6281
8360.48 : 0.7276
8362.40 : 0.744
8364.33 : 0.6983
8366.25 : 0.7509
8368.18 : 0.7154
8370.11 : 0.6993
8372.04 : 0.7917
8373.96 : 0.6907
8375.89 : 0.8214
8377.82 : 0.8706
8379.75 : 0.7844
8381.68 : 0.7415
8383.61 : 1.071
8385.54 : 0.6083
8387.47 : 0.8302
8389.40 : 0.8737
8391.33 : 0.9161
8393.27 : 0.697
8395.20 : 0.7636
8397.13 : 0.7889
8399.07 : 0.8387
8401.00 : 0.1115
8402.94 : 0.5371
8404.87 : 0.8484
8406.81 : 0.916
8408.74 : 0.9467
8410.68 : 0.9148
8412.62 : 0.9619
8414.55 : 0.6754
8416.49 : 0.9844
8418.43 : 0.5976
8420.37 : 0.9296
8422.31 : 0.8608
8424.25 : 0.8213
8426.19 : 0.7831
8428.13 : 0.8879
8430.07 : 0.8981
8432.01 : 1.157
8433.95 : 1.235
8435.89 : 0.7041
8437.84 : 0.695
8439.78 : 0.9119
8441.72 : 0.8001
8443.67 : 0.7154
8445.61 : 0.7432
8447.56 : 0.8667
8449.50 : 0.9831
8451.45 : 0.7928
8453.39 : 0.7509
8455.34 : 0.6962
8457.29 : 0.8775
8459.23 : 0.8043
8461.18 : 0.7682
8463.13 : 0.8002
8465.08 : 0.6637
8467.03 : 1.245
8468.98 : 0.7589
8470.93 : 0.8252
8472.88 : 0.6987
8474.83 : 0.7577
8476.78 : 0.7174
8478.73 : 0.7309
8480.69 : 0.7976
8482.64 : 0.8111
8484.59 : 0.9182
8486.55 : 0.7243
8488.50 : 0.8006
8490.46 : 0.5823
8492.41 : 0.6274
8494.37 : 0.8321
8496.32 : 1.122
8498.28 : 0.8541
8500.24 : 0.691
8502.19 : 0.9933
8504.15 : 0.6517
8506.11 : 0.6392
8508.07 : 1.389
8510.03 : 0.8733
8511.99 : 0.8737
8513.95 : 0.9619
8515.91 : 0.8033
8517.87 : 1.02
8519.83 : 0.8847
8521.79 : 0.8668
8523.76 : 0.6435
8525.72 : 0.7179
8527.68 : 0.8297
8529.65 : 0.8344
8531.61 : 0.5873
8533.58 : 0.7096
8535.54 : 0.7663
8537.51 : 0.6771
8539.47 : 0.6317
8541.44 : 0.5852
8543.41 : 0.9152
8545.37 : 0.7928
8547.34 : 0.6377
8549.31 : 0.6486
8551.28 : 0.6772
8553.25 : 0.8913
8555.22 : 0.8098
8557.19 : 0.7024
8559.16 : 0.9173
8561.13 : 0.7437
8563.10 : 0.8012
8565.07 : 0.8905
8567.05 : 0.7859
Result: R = 3.5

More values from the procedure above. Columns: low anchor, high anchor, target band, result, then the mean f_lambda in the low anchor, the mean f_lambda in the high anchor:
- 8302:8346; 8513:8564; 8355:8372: 1.3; 0.733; 0.771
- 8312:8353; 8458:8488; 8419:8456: -3.4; 0.72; 0.802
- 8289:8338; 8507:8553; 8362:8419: -0.4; 0.753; 0.798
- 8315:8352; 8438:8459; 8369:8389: -1.1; 0.712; 0.809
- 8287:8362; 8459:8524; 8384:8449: -2.9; 0.72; 0.83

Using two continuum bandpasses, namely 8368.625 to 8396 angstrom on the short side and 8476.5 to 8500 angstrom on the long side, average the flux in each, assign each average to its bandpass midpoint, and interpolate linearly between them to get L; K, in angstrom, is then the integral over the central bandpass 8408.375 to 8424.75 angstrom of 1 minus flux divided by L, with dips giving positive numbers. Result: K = -1.19 angstrom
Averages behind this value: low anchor 0.796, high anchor 0.792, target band 0.852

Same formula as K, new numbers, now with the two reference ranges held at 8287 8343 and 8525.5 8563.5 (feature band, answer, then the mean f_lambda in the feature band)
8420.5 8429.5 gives -1.3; 0.849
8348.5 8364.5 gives 1.3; 0.685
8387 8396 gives -0.9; 0.816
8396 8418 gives -0.7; 0.77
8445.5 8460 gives -1.4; 0.819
